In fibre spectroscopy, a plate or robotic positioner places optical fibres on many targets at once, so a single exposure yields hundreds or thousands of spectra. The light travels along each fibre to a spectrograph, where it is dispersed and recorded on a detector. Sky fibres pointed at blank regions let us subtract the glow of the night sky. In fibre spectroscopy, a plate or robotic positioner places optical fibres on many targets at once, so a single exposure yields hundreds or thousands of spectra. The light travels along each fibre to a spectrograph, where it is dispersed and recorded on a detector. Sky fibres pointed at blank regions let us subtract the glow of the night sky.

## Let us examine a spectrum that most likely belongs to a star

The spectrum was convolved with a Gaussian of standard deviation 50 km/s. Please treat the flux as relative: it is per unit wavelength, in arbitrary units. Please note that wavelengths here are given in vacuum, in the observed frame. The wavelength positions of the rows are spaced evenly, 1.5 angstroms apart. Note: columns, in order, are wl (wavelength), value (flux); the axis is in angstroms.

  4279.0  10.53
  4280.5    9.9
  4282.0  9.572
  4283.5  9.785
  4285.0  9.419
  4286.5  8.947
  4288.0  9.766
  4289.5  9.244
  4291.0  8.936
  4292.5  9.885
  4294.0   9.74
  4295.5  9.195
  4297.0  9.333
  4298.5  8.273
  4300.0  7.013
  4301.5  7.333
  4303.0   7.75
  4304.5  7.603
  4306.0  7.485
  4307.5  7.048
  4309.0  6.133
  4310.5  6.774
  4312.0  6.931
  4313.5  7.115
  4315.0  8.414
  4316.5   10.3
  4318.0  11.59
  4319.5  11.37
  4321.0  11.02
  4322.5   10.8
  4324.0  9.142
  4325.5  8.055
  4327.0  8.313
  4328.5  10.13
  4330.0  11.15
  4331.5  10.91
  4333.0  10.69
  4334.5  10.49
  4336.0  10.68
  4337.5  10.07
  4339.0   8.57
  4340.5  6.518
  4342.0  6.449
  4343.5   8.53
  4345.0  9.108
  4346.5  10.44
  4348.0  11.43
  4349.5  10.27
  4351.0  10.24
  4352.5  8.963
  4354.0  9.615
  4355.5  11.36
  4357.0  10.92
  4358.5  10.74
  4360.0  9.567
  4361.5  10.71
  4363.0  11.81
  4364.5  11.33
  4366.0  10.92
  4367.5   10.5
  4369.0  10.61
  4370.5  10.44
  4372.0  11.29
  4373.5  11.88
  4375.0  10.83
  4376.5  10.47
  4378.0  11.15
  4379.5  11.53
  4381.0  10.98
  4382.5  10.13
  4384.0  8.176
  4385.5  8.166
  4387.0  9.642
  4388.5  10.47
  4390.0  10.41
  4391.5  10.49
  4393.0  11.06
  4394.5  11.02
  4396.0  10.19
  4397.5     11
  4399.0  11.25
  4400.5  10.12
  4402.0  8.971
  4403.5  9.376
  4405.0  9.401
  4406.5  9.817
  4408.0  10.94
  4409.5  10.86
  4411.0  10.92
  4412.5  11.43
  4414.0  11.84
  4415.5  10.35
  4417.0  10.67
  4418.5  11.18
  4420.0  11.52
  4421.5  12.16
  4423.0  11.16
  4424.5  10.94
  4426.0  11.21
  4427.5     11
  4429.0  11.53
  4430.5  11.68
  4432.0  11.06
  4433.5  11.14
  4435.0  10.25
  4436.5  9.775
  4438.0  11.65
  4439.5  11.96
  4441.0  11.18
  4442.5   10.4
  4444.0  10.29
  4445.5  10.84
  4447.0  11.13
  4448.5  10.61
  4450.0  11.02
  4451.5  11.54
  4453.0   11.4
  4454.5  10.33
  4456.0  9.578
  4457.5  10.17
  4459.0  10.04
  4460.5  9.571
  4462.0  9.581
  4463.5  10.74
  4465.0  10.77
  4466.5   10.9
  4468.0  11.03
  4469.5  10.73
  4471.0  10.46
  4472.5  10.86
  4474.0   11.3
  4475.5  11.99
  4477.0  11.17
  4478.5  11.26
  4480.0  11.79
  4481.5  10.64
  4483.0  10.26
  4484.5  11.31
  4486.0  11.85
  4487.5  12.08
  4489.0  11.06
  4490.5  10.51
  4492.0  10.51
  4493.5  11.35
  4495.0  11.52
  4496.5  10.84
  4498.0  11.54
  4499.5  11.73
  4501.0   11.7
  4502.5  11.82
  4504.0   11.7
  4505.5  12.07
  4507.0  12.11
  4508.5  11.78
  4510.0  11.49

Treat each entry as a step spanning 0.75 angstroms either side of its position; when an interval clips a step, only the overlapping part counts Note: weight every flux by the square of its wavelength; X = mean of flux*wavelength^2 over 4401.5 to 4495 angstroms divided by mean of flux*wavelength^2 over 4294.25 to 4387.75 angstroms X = 1.19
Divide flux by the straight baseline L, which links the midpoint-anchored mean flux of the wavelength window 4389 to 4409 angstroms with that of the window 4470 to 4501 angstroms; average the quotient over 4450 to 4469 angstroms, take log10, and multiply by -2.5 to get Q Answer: 0.05 mag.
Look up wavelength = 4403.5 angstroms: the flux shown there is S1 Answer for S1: 9.376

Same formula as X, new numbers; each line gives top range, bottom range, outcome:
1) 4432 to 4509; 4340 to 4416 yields 1.12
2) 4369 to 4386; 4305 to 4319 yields 1.35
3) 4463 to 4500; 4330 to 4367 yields 1.18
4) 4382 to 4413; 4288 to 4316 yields 1.32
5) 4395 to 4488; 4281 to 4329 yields 1.31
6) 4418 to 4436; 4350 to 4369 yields 1.10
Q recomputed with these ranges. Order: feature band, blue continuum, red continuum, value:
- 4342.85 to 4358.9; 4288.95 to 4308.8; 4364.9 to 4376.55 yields 0.01 mag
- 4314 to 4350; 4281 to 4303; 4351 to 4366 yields 0.02 mag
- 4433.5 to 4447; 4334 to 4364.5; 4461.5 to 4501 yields -0.01 mag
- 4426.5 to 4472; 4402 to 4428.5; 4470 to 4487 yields 0.03 mag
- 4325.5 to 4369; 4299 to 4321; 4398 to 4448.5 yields -0.11 mag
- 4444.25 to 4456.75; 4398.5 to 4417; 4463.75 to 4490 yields 0.01 mag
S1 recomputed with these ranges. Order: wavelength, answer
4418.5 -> 11.18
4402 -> 8.971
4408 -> 10.94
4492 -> 10.51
